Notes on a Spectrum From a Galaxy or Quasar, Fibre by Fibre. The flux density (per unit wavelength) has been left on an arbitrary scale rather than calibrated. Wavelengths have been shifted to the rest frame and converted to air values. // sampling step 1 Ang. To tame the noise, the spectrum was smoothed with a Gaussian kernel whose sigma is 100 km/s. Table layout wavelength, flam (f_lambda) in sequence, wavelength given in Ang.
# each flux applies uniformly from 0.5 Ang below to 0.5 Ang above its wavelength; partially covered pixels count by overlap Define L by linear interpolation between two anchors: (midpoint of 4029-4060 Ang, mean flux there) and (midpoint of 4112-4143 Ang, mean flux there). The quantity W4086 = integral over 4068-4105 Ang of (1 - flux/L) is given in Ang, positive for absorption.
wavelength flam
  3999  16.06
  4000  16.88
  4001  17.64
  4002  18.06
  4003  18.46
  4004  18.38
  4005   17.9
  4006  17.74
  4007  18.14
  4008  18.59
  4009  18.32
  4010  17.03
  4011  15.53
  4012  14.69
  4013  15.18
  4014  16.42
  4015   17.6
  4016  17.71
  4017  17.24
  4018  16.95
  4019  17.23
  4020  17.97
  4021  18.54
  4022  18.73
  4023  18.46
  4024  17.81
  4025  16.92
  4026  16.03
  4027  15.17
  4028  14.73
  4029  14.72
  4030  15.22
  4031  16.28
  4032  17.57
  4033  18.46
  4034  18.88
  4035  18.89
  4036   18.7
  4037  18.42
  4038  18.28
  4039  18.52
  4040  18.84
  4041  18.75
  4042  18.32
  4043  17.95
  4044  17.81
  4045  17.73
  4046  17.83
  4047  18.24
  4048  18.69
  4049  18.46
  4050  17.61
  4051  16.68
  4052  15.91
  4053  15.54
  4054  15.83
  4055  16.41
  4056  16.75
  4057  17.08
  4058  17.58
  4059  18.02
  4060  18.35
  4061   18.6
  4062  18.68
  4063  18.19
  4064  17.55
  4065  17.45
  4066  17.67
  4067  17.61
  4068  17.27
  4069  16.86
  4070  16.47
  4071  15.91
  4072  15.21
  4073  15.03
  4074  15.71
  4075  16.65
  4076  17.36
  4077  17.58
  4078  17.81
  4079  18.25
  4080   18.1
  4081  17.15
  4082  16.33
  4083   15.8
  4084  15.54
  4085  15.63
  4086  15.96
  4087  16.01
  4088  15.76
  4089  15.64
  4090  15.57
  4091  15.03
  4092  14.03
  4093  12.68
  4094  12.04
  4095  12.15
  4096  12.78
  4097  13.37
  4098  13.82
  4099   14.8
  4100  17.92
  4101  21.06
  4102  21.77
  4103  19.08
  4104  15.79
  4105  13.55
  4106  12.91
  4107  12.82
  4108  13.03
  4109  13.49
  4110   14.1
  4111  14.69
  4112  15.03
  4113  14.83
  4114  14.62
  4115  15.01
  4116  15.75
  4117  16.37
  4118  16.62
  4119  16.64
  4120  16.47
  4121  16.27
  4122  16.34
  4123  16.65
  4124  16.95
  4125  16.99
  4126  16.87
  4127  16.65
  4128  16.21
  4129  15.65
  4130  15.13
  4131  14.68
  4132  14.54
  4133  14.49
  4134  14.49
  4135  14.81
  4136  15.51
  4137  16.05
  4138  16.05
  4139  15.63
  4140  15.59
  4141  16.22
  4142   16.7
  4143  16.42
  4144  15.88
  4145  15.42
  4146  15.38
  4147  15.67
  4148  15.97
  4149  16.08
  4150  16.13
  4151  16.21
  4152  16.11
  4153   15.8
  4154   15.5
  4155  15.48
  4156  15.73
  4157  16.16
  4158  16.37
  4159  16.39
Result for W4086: 1.6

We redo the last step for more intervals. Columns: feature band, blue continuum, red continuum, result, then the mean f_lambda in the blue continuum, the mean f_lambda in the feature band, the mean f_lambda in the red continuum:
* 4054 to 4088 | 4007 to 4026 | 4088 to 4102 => -2.8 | 17.3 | 17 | 15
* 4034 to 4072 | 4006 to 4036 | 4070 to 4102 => -2.7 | 17.1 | 17.6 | 15.8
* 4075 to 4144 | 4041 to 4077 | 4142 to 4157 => 3.4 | 17.3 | 15.7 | 15.9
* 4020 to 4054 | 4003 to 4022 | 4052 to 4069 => -0.3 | 17.4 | 17.5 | 17.4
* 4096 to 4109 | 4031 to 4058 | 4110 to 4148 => 0.6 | 17.7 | 15.6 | 15.7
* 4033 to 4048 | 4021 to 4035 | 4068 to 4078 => -1.4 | 17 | 18.4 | 16.4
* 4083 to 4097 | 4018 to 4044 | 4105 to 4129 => 1.4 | 17.6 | 14.5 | 15.4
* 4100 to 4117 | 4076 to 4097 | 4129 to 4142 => -0.2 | 15.5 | 15.6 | 15.3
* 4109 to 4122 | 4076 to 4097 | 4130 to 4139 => -0.2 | 15.5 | 15.5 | 15.1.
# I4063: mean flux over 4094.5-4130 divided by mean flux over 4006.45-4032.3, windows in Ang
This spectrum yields 0.93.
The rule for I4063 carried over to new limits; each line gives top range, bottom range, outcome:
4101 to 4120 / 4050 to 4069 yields 0.90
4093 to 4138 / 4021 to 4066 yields 0.88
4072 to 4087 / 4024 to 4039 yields 0.97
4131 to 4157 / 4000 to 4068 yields 0.90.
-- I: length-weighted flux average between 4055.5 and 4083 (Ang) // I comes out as 17.2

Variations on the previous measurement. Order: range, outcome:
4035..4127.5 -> 16.5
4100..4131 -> 15.9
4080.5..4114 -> 15.1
